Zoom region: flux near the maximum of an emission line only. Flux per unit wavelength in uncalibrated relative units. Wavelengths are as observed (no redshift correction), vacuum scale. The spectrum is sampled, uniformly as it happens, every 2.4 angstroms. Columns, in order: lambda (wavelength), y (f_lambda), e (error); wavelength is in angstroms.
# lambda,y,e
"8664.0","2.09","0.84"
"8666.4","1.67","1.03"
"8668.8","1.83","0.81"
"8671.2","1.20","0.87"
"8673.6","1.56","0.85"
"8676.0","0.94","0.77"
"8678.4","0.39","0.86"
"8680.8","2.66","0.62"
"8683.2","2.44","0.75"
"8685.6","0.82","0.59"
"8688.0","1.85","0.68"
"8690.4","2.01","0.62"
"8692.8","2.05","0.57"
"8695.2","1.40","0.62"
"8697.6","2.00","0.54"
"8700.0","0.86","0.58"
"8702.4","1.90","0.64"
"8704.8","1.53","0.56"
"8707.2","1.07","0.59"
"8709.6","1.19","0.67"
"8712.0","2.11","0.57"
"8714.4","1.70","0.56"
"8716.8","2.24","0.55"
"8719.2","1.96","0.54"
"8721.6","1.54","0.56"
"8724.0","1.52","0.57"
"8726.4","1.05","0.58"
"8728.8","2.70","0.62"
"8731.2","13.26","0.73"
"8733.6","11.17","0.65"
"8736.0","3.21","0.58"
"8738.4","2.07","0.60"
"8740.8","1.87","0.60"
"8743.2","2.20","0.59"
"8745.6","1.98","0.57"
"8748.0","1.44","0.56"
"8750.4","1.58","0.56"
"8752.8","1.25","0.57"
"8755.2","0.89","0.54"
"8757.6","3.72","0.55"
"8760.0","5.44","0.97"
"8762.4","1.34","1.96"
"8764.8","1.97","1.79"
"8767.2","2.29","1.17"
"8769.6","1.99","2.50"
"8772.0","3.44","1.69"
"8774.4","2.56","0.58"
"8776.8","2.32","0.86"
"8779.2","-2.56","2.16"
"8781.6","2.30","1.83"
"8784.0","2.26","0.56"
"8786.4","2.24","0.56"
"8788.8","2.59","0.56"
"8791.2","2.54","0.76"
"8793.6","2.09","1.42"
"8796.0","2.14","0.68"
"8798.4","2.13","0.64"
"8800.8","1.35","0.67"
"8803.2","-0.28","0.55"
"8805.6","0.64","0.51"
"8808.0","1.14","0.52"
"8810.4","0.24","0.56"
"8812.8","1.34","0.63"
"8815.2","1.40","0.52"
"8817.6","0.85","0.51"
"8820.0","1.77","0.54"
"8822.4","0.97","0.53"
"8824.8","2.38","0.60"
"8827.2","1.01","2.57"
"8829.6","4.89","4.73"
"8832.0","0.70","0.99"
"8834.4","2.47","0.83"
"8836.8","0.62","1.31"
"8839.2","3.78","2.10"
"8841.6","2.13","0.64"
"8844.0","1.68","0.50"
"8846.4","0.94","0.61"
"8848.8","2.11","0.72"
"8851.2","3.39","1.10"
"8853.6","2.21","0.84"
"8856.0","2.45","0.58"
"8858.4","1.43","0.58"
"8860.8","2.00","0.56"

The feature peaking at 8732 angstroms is H-alpha 6563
